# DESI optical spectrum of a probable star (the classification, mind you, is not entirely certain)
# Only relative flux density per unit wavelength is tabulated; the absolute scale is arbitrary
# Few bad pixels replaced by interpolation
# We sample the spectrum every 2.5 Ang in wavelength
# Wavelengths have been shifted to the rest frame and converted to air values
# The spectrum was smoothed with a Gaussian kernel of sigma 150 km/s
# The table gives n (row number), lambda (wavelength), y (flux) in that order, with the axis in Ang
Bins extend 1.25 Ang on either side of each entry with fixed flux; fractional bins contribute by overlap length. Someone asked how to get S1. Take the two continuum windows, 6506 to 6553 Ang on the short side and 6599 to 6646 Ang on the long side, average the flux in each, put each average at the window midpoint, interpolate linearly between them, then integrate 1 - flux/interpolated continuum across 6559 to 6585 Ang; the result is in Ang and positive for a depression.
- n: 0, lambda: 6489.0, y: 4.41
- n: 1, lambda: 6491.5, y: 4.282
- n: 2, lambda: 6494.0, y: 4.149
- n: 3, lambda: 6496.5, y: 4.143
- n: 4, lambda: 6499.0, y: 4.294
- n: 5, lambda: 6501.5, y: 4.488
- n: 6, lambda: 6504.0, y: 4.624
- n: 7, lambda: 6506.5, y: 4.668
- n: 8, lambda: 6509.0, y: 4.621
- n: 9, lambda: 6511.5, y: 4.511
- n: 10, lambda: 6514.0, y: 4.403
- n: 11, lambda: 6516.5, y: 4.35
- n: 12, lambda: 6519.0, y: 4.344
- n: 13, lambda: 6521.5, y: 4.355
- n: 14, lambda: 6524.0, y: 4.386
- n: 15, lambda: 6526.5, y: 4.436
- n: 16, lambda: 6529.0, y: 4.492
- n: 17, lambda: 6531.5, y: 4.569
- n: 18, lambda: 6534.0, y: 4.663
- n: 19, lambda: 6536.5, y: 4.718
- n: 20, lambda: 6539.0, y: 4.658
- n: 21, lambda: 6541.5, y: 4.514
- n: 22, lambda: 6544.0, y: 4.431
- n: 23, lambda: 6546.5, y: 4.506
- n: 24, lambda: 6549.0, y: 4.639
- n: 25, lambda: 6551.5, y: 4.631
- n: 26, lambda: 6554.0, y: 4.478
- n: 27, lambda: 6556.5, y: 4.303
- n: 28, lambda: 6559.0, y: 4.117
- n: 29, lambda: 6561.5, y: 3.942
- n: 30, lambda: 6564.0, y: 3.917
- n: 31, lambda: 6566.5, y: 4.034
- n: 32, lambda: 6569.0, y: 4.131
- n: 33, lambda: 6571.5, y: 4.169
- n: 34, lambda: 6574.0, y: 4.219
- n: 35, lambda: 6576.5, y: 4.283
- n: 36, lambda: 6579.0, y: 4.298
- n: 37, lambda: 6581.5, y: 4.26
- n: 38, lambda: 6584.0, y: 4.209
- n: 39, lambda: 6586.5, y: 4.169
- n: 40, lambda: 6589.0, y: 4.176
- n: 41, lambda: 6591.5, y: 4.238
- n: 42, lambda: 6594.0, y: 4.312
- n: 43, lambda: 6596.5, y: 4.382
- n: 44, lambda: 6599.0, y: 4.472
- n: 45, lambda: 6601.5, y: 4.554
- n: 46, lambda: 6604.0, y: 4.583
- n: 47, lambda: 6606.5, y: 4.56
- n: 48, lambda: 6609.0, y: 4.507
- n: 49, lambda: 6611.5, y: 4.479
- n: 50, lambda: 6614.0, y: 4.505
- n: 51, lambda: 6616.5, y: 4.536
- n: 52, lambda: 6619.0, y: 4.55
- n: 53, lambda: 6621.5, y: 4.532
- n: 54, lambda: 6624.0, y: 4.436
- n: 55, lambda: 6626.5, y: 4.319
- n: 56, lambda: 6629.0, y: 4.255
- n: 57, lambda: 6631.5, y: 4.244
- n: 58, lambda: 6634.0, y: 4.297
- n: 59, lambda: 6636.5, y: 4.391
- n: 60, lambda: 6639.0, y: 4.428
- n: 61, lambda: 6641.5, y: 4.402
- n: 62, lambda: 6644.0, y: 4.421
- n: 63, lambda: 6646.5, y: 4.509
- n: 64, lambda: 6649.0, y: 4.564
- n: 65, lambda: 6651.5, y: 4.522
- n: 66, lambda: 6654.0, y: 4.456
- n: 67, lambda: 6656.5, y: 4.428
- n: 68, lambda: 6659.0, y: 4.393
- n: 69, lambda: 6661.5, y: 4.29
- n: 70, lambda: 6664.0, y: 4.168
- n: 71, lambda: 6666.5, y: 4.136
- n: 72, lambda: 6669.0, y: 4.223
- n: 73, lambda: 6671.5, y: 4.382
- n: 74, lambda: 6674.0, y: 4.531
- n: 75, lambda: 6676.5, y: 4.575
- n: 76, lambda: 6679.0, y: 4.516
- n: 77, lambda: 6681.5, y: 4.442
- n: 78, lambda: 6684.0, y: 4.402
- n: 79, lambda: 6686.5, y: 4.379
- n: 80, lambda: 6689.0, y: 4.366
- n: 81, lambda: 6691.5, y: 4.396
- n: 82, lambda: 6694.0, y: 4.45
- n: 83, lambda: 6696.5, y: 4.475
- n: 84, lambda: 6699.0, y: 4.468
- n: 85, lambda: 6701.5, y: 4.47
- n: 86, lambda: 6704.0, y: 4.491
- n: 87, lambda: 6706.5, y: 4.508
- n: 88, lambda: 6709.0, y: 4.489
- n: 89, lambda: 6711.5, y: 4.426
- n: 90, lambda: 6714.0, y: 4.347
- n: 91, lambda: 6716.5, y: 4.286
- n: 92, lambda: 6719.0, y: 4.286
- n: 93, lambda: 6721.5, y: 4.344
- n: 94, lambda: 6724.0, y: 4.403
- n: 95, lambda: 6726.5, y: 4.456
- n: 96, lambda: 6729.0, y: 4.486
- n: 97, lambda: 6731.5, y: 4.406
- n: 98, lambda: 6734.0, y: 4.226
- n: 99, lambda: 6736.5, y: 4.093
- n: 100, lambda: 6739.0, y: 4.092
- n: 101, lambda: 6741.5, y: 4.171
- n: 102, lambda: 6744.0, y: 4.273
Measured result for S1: 2.0 Ang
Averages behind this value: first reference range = 4.52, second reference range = 4.45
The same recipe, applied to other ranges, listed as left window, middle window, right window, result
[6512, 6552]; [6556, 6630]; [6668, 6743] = 2.43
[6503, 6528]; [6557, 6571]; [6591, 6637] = 1.26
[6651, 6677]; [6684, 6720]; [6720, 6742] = -0.74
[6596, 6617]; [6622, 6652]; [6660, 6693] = 0.34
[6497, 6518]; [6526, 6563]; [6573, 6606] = -0.49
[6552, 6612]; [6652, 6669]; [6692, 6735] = 0.18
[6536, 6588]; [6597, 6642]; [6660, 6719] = -1.01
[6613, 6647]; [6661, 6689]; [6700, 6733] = 0.28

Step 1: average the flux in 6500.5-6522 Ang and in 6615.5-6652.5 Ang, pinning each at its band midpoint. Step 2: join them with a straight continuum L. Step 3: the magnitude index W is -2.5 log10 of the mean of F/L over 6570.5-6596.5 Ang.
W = 0.053 mag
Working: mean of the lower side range 4.49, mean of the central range 4.24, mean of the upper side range 4.43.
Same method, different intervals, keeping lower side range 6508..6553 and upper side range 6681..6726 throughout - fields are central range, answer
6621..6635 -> 0.03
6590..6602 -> 0.02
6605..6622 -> -0.01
